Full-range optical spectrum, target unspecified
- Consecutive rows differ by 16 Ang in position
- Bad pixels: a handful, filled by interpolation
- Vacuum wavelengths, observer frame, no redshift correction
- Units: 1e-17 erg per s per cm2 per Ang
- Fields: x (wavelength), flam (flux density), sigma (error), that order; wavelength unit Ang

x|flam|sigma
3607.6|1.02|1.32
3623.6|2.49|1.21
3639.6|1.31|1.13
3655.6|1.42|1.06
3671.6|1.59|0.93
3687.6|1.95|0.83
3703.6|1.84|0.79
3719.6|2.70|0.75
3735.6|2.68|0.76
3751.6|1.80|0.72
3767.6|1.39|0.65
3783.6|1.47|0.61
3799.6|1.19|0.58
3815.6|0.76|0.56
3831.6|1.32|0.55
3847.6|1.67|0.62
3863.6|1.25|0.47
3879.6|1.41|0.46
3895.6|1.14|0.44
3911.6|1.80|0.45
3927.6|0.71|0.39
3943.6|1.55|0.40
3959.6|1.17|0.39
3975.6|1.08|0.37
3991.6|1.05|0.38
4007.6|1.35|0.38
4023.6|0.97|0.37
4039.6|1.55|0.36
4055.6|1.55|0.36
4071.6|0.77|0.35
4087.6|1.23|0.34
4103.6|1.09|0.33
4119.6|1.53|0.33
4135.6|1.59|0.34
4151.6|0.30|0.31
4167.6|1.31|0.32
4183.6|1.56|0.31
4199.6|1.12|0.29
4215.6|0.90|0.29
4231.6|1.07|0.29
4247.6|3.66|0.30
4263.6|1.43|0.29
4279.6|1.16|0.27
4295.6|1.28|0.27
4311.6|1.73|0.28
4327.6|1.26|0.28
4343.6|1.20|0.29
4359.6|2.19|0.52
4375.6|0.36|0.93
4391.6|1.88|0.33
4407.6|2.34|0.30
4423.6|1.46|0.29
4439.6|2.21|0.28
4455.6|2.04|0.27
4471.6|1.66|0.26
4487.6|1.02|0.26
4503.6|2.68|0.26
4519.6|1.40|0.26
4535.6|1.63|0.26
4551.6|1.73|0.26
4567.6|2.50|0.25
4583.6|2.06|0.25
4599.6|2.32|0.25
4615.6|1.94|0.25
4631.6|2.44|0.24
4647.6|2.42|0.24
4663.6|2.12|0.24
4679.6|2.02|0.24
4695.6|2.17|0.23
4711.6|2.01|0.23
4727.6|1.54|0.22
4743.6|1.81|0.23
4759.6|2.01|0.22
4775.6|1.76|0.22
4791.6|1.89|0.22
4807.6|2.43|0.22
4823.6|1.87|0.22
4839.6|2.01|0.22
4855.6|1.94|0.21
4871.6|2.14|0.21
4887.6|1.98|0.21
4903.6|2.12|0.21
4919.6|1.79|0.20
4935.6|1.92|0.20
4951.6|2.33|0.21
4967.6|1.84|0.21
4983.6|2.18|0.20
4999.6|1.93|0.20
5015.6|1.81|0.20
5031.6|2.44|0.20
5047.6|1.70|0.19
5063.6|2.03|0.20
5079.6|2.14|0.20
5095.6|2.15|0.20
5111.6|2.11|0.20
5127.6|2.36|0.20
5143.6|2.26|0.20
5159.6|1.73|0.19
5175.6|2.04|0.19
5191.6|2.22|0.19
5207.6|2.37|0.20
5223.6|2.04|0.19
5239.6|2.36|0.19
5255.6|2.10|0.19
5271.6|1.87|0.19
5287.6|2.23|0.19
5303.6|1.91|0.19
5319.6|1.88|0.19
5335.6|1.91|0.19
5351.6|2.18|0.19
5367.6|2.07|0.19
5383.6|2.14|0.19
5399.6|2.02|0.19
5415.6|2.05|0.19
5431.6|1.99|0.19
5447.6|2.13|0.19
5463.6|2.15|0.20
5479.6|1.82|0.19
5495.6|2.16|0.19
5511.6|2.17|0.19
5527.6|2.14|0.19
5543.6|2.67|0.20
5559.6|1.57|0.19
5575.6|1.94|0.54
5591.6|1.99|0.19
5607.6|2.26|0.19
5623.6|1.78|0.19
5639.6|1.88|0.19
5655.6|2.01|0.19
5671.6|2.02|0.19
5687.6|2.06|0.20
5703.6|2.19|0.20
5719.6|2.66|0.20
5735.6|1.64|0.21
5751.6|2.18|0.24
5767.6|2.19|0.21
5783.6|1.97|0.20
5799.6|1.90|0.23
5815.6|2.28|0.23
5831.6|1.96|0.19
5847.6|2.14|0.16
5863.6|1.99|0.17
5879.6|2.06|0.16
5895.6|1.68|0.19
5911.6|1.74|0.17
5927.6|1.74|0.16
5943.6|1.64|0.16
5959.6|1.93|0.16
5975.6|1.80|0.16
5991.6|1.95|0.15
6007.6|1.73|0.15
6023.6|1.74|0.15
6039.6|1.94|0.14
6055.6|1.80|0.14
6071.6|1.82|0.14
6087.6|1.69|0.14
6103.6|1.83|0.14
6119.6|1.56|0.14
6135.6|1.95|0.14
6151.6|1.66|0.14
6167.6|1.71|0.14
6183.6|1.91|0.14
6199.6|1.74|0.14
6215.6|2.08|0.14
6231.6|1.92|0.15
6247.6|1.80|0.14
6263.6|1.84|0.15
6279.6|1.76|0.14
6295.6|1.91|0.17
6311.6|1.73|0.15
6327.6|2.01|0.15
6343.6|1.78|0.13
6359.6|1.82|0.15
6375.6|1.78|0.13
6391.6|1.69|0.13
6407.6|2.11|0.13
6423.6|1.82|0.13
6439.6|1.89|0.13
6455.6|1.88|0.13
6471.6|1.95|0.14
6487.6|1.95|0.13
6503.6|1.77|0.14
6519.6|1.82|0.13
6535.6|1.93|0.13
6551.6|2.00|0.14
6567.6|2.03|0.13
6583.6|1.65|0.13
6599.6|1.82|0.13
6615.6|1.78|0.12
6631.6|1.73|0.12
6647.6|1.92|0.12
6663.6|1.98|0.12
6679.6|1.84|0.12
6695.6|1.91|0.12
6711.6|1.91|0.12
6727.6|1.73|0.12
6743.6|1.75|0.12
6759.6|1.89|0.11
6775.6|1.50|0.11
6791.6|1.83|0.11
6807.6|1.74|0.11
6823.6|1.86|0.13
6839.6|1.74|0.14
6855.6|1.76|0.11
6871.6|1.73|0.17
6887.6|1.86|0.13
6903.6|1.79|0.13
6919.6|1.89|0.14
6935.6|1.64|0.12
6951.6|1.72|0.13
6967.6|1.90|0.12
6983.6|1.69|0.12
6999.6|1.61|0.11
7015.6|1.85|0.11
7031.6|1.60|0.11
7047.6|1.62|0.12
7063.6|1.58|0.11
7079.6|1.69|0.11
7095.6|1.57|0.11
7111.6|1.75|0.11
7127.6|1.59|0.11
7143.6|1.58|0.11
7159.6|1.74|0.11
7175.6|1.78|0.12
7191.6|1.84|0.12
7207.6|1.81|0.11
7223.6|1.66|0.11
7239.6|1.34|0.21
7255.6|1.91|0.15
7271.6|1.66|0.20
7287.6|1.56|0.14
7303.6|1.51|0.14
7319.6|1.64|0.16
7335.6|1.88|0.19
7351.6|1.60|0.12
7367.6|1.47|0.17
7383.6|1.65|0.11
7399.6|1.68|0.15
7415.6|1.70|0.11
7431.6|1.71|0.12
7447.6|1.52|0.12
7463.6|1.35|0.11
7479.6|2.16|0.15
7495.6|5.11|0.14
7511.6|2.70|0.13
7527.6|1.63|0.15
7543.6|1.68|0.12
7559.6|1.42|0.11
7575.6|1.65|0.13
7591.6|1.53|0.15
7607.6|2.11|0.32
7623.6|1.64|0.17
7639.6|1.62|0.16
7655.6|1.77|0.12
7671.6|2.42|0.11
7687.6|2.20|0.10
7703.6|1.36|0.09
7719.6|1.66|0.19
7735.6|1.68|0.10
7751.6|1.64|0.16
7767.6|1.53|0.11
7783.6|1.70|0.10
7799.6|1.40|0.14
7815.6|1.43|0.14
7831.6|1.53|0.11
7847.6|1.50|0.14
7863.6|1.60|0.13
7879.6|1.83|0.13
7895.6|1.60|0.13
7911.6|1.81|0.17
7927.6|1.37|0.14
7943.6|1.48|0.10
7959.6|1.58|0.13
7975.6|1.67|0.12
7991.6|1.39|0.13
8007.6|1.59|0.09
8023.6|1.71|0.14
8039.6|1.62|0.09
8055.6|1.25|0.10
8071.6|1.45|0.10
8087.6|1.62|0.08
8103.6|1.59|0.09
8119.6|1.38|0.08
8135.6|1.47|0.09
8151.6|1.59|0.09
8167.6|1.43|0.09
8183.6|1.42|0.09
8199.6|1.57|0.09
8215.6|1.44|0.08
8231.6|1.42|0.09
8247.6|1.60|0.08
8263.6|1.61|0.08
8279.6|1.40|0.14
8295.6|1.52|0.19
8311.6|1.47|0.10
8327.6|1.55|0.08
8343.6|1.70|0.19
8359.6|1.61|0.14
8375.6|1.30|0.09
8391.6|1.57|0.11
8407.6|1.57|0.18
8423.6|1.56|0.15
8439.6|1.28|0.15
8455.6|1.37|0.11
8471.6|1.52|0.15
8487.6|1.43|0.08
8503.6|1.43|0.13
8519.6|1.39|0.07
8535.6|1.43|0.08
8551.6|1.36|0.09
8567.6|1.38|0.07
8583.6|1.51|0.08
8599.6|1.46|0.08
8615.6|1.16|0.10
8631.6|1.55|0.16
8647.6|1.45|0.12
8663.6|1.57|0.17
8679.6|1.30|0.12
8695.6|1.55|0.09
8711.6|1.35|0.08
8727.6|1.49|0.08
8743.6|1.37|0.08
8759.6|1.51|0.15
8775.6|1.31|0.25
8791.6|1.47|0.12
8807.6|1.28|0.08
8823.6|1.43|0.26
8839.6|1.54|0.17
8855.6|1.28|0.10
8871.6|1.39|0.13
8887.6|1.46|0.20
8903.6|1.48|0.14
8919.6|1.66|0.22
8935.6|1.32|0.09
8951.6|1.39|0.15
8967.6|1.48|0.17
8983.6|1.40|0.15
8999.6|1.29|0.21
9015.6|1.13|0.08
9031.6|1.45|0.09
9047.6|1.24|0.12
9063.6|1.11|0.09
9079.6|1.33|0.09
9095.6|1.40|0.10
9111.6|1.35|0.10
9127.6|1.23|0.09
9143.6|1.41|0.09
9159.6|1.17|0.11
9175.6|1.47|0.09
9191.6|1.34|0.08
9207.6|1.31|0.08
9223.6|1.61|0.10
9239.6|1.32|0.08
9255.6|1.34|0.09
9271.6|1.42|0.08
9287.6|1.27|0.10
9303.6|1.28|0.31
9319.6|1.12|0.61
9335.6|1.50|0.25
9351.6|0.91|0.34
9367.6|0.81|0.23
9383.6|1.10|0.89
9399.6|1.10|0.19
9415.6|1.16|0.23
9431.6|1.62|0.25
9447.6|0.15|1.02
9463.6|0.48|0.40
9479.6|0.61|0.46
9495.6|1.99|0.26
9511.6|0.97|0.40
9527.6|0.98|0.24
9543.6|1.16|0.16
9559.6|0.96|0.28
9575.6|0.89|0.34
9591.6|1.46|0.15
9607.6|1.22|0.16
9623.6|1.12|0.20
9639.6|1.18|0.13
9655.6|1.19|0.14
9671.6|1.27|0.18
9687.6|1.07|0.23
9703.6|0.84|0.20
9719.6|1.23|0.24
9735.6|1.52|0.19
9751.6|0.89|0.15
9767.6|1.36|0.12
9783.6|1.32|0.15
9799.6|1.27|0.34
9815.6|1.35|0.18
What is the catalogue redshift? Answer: 0.14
